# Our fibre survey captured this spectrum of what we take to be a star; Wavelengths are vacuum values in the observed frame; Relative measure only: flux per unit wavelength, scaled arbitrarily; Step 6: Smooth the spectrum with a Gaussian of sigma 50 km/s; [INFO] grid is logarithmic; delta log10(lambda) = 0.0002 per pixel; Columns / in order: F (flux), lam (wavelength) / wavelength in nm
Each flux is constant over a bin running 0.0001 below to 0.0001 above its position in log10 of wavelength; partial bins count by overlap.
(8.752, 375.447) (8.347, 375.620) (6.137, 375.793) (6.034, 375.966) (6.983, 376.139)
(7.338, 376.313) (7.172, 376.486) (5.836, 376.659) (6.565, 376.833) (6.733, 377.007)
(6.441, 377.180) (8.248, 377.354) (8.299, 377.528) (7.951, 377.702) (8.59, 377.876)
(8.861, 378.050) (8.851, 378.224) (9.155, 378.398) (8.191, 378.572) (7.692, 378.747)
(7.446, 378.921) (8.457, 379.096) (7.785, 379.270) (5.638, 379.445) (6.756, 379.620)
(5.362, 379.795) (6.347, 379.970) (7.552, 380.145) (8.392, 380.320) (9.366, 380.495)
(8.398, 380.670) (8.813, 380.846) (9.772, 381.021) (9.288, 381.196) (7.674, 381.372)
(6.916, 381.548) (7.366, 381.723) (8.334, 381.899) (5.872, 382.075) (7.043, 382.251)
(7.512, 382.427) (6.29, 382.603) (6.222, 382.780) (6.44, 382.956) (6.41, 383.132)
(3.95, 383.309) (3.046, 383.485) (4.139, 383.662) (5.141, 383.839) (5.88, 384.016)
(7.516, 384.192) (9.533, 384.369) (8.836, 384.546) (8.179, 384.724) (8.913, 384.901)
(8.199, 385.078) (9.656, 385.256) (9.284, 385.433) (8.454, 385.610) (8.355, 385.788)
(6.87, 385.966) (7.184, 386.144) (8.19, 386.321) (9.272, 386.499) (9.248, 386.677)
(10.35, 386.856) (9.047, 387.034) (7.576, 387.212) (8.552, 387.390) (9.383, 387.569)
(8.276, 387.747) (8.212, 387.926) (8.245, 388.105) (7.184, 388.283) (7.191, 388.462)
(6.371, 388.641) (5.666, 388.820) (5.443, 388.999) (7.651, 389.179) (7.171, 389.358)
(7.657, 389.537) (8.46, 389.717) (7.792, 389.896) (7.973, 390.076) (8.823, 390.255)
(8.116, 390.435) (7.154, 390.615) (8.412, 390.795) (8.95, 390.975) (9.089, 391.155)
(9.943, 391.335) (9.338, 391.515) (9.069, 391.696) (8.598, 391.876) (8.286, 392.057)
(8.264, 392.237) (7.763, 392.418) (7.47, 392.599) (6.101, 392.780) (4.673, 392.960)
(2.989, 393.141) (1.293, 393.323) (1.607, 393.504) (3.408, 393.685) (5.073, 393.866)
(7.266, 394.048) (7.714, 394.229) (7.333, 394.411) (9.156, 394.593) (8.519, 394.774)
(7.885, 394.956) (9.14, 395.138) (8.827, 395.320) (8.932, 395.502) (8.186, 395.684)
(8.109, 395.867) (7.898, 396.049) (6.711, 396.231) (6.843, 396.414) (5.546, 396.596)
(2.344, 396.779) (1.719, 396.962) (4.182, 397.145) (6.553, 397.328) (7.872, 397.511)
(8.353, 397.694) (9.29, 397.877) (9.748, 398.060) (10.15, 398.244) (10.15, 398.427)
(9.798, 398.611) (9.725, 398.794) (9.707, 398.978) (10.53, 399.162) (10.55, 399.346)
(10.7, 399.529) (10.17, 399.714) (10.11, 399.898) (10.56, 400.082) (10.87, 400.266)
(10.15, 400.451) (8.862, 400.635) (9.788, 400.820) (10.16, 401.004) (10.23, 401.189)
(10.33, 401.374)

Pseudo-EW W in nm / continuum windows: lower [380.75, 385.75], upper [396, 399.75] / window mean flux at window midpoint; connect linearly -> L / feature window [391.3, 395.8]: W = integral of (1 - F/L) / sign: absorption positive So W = 0.436 nm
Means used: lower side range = 7.32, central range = 7.04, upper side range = 8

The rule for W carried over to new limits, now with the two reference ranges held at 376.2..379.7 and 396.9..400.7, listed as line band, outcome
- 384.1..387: -0.17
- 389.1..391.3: 0.09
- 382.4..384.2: 0.55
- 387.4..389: 0.16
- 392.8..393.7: 0.59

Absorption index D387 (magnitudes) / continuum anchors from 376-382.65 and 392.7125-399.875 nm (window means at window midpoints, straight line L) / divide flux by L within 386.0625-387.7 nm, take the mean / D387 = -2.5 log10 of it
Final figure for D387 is -0.17 mag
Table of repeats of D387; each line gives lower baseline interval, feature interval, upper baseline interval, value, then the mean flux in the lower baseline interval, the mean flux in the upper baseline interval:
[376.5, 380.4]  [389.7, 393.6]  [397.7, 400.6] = 0.247 mag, 7.5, 10.1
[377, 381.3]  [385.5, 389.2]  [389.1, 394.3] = -0.077 mag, 7.96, 7.1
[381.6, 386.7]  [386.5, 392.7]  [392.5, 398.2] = -0.182 mag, 7.26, 6.51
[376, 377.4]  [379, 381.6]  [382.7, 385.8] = -0.120 mag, 6.84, 7.1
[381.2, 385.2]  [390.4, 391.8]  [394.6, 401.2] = -0.131 mag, 6.87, 8.57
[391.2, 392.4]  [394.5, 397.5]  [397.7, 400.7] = 0.341 mag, 8.85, 10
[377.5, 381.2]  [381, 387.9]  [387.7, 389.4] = -0.021 mag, 8.01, 7.11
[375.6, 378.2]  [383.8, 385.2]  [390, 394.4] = -0.111 mag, 7.31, 6.97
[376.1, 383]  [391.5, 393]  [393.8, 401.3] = 0.059 mag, 7.56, 8.45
